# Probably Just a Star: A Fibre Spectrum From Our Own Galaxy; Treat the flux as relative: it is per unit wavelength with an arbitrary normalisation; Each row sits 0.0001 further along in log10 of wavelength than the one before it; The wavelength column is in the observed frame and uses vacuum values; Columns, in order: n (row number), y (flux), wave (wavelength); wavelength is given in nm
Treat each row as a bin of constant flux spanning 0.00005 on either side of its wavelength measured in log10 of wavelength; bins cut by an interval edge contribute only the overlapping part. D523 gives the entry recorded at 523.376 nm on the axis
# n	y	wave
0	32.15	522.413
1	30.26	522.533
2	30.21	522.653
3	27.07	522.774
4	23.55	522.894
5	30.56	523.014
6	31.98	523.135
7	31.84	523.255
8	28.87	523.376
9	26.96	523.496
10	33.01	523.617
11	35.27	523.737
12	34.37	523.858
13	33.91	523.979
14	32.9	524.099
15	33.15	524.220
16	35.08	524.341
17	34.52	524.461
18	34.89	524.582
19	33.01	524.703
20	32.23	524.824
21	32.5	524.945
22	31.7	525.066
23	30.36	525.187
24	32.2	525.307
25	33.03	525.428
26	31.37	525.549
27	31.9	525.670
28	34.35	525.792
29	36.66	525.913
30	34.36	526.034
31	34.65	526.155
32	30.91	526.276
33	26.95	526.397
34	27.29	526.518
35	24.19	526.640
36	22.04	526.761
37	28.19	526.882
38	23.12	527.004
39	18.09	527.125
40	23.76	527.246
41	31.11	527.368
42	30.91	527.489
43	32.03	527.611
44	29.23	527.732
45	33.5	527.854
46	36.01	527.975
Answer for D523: 28.87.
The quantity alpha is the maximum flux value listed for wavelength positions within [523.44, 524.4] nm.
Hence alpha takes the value 35.27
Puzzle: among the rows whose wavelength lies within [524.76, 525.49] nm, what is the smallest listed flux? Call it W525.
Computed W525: 30.36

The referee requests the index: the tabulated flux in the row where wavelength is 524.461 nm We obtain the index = 34.52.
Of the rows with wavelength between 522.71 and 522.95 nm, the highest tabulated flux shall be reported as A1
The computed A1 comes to 27.07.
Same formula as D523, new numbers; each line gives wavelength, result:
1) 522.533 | 30.26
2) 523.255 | 31.84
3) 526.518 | 27.29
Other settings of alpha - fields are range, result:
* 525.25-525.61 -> 33.03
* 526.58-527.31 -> 28.19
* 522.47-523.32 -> 31.98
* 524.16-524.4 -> 35.08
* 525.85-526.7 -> 36.66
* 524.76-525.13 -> 32.5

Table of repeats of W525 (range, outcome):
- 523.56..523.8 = 33.01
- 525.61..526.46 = 26.95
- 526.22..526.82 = 22.04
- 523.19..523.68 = 26.96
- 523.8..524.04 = 33.91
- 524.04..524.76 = 32.9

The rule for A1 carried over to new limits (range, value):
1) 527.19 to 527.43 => 31.11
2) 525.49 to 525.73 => 31.9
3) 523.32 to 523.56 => 28.87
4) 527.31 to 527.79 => 32.03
